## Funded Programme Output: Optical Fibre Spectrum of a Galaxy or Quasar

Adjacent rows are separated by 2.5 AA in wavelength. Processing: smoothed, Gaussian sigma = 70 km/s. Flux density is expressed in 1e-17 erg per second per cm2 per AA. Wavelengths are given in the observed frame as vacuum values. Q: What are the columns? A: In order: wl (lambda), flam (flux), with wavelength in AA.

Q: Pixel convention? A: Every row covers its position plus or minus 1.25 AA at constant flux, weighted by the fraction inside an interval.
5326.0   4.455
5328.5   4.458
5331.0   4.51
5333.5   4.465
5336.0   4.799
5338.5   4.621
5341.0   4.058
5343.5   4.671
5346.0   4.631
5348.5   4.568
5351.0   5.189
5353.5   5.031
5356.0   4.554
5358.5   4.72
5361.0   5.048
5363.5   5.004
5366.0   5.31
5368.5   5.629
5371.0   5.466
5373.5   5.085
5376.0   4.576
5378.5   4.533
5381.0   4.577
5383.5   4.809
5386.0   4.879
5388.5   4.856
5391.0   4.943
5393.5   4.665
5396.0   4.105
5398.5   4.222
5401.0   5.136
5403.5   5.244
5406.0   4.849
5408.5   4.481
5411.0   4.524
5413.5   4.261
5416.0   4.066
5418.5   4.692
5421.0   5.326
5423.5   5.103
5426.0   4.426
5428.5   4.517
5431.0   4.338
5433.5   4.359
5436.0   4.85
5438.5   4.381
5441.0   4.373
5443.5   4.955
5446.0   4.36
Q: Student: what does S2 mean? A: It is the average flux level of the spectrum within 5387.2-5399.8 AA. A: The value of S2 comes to 4.56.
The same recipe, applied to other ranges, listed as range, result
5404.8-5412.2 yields 4.62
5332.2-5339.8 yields 4.62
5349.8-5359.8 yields 4.87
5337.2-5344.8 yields 4.45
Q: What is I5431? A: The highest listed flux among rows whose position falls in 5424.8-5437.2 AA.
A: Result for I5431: 4.85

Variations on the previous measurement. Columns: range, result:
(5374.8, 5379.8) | 4.576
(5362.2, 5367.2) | 5.31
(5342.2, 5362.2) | 5.189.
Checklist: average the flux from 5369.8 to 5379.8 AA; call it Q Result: 4.91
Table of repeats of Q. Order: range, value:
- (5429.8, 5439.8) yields 4.48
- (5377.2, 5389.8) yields 4.73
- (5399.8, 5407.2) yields 5.08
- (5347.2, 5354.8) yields 4.92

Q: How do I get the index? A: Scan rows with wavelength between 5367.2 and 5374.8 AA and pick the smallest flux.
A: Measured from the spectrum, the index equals 5.085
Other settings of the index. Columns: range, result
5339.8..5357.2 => 4.058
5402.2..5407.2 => 4.849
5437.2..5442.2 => 4.373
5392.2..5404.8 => 4.105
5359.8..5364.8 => 5.004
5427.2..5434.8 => 4.338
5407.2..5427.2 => 4.066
